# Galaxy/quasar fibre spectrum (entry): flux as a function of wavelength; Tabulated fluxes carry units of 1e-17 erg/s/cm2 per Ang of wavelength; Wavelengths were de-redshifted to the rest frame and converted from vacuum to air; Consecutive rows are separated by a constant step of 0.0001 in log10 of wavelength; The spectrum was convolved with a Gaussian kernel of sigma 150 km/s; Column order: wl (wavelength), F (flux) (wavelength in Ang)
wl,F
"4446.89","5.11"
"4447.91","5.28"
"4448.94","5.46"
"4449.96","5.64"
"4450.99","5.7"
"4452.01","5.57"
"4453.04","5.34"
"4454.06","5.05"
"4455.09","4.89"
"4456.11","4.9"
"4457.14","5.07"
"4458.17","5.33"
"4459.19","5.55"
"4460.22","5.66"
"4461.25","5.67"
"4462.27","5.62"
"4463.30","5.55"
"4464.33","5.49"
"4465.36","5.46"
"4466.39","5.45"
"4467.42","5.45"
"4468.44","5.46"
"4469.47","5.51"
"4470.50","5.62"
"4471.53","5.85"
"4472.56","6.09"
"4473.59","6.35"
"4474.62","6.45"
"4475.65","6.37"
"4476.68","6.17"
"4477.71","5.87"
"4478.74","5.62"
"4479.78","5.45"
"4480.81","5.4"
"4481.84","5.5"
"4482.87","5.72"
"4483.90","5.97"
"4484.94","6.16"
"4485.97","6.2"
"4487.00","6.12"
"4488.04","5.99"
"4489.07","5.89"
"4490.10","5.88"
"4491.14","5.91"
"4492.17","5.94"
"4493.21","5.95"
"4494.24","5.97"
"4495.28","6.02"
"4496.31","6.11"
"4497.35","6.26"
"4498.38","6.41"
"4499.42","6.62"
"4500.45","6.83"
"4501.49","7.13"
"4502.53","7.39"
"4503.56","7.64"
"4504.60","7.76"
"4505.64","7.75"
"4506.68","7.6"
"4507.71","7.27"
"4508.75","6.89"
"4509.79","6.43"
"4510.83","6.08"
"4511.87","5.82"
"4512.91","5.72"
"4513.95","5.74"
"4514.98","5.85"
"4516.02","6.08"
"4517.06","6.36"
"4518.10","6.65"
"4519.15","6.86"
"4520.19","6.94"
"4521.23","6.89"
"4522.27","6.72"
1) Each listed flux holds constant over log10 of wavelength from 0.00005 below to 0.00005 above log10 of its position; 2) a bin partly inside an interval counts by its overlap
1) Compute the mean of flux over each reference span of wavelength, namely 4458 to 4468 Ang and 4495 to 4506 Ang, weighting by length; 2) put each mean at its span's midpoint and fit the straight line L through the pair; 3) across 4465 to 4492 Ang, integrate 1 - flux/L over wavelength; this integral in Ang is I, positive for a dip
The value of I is 1.1 Ang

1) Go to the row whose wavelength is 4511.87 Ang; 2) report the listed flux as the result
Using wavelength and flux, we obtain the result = 5.82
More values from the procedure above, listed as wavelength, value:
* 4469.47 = 5.51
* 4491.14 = 5.91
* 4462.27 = 5.62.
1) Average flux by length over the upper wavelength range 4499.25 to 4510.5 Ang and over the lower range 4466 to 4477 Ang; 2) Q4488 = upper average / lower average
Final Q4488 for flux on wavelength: 1.2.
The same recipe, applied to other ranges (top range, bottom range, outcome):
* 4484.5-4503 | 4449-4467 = 1.16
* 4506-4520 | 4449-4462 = 1.20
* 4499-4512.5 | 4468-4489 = 1.19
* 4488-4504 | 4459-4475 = 1.12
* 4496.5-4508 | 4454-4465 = 1.33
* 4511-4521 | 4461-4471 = 1.13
